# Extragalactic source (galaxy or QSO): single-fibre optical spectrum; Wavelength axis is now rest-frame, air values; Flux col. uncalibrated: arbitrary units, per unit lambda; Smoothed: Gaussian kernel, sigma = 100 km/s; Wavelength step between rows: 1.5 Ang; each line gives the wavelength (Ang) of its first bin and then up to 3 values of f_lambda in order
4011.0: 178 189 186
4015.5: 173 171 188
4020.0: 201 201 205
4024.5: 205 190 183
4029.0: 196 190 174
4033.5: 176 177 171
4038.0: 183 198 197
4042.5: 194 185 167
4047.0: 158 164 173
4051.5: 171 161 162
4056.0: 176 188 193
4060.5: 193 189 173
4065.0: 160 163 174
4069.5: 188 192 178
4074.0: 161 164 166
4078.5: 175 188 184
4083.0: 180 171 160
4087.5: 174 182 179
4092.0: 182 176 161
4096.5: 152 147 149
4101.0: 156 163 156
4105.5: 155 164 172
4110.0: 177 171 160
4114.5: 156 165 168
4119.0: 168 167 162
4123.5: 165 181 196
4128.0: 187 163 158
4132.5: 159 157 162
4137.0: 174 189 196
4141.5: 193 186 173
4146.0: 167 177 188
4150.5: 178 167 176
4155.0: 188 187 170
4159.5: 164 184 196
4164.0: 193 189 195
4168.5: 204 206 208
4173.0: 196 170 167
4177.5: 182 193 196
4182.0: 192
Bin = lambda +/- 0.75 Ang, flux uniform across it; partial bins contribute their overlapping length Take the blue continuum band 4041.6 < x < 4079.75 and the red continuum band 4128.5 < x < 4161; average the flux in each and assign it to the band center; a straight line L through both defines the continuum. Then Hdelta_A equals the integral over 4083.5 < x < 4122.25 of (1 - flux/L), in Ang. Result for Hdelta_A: 2.2 Ang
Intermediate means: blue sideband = 175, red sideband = 175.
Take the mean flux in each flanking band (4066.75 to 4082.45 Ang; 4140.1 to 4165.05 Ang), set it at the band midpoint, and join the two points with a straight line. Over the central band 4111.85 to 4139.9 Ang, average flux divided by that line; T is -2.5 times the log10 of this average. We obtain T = 0.06 mag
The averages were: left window 177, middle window 169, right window 181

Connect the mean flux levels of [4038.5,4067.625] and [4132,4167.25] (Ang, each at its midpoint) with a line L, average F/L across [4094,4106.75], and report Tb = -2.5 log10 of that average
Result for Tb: 0.15 mag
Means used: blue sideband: 177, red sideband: 179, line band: 156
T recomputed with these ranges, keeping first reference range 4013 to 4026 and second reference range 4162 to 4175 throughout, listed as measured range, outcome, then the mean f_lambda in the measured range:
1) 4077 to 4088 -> 0.10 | 175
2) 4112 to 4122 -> 0.18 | 164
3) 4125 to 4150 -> 0.11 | 177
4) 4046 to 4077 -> 0.11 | 174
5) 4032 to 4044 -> 0.04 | 184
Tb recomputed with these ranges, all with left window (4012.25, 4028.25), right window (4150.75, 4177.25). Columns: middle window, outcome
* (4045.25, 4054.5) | 0.147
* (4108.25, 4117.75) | 0.126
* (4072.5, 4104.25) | 0.120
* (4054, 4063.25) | 0.032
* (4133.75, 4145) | 0.039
